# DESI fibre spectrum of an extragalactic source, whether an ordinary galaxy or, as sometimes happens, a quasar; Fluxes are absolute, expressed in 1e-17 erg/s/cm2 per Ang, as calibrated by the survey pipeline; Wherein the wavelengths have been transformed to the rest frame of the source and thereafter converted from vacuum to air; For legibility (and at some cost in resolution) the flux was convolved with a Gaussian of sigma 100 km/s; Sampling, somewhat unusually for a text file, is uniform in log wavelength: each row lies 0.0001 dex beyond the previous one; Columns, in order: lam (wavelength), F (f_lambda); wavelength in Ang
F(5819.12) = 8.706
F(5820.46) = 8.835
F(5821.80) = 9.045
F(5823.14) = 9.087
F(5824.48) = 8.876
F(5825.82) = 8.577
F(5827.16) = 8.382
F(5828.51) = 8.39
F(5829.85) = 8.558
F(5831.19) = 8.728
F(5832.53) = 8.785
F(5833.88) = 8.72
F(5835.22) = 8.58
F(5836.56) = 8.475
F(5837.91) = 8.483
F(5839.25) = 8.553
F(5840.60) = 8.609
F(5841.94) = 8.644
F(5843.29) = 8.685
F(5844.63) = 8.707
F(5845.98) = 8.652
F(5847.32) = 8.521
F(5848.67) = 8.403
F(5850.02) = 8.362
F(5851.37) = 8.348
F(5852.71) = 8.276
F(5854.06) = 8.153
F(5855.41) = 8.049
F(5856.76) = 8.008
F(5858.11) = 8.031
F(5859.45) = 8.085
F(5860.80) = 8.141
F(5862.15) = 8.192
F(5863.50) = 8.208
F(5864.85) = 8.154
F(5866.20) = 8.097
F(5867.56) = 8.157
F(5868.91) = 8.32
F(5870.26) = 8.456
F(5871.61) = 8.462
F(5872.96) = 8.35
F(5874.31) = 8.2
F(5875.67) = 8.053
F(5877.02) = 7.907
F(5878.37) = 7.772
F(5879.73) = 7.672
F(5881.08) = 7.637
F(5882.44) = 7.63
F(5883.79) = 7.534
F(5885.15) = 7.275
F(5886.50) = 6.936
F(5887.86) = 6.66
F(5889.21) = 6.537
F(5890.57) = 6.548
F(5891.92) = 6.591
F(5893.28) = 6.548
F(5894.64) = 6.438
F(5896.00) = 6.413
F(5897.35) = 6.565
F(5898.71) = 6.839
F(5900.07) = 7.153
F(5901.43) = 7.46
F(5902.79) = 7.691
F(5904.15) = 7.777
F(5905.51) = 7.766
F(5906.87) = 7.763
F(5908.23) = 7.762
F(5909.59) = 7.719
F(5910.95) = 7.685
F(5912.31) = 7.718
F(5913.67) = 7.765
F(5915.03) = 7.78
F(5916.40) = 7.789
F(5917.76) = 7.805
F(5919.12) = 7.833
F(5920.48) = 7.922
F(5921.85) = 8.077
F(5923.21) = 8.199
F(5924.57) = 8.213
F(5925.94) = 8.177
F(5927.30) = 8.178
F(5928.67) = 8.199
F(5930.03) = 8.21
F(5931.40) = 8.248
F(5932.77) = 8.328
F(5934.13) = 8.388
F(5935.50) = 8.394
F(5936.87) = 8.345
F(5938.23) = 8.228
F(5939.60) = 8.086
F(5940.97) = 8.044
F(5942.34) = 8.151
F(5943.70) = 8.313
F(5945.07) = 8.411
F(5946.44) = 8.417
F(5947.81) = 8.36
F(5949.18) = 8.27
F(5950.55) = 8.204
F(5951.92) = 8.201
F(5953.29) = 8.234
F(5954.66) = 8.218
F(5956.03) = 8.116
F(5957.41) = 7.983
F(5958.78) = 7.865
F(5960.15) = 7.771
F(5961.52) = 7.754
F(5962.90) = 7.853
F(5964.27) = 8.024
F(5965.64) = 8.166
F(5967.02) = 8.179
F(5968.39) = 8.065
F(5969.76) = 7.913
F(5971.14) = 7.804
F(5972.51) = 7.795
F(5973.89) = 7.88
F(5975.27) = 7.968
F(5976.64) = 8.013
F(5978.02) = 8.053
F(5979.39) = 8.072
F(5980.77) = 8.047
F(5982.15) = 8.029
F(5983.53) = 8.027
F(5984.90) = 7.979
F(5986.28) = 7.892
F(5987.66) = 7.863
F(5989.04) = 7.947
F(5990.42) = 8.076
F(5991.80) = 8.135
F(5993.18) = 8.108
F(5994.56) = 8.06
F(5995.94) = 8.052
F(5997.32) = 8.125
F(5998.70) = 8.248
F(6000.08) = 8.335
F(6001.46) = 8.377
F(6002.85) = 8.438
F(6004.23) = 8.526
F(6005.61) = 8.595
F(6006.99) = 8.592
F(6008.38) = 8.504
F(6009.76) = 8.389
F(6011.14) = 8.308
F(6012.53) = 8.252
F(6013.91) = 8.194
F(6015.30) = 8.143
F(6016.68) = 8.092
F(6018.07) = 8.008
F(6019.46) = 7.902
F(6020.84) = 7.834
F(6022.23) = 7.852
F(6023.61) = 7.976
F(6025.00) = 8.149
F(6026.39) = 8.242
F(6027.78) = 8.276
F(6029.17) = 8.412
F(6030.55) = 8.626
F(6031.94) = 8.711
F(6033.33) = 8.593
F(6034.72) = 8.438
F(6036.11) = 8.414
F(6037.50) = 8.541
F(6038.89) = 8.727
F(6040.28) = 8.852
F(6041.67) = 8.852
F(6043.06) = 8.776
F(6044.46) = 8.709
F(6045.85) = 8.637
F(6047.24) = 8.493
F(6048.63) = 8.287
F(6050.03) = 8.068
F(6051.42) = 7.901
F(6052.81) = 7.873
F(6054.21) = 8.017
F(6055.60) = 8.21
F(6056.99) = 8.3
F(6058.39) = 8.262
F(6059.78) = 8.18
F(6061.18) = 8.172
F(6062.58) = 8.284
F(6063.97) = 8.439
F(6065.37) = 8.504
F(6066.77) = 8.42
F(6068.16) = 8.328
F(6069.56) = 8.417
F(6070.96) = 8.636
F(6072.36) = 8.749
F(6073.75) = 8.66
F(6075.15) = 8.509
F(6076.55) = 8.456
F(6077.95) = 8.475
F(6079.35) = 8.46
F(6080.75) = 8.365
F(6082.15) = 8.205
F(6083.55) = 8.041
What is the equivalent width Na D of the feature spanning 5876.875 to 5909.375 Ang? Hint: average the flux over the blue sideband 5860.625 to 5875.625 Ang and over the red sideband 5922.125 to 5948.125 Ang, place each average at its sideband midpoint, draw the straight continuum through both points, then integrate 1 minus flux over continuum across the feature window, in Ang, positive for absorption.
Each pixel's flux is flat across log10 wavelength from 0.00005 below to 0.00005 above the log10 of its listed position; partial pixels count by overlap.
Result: 4.1 Ang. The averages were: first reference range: 8.24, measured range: 7.2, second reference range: 8.25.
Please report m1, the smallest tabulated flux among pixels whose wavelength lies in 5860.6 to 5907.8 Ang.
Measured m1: 6.413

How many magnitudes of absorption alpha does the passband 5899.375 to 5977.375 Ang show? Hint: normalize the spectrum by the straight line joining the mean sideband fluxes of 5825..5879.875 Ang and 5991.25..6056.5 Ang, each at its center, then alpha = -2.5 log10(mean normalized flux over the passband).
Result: 0.04 mag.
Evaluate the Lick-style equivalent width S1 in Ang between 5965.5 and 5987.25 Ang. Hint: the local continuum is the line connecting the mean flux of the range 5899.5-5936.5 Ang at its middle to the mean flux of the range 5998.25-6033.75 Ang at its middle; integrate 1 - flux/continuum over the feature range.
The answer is 0.4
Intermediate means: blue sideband 7.93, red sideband 8.29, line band 7.99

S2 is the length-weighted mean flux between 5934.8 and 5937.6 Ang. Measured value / 8.37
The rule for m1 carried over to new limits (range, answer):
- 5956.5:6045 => 7.754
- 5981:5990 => 7.863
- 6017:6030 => 7.834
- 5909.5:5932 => 7.685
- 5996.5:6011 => 8.125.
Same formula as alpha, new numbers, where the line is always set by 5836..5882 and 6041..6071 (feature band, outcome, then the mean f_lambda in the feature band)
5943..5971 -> 0.025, 8.11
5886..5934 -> 0.102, 7.54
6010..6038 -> 0.011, 8.25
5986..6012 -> 0.010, 8.25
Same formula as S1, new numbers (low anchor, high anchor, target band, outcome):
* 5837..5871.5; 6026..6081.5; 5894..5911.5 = 2.2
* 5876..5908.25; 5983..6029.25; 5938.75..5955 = -1.2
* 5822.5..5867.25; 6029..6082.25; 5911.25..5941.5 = 1.3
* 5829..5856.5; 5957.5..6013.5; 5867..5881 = 0.5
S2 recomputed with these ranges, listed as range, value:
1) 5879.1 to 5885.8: 7.55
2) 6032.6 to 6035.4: 8.51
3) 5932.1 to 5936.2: 8.37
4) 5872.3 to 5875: 8.26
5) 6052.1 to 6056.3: 8.05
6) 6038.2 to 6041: 8.8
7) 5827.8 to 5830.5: 8.45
